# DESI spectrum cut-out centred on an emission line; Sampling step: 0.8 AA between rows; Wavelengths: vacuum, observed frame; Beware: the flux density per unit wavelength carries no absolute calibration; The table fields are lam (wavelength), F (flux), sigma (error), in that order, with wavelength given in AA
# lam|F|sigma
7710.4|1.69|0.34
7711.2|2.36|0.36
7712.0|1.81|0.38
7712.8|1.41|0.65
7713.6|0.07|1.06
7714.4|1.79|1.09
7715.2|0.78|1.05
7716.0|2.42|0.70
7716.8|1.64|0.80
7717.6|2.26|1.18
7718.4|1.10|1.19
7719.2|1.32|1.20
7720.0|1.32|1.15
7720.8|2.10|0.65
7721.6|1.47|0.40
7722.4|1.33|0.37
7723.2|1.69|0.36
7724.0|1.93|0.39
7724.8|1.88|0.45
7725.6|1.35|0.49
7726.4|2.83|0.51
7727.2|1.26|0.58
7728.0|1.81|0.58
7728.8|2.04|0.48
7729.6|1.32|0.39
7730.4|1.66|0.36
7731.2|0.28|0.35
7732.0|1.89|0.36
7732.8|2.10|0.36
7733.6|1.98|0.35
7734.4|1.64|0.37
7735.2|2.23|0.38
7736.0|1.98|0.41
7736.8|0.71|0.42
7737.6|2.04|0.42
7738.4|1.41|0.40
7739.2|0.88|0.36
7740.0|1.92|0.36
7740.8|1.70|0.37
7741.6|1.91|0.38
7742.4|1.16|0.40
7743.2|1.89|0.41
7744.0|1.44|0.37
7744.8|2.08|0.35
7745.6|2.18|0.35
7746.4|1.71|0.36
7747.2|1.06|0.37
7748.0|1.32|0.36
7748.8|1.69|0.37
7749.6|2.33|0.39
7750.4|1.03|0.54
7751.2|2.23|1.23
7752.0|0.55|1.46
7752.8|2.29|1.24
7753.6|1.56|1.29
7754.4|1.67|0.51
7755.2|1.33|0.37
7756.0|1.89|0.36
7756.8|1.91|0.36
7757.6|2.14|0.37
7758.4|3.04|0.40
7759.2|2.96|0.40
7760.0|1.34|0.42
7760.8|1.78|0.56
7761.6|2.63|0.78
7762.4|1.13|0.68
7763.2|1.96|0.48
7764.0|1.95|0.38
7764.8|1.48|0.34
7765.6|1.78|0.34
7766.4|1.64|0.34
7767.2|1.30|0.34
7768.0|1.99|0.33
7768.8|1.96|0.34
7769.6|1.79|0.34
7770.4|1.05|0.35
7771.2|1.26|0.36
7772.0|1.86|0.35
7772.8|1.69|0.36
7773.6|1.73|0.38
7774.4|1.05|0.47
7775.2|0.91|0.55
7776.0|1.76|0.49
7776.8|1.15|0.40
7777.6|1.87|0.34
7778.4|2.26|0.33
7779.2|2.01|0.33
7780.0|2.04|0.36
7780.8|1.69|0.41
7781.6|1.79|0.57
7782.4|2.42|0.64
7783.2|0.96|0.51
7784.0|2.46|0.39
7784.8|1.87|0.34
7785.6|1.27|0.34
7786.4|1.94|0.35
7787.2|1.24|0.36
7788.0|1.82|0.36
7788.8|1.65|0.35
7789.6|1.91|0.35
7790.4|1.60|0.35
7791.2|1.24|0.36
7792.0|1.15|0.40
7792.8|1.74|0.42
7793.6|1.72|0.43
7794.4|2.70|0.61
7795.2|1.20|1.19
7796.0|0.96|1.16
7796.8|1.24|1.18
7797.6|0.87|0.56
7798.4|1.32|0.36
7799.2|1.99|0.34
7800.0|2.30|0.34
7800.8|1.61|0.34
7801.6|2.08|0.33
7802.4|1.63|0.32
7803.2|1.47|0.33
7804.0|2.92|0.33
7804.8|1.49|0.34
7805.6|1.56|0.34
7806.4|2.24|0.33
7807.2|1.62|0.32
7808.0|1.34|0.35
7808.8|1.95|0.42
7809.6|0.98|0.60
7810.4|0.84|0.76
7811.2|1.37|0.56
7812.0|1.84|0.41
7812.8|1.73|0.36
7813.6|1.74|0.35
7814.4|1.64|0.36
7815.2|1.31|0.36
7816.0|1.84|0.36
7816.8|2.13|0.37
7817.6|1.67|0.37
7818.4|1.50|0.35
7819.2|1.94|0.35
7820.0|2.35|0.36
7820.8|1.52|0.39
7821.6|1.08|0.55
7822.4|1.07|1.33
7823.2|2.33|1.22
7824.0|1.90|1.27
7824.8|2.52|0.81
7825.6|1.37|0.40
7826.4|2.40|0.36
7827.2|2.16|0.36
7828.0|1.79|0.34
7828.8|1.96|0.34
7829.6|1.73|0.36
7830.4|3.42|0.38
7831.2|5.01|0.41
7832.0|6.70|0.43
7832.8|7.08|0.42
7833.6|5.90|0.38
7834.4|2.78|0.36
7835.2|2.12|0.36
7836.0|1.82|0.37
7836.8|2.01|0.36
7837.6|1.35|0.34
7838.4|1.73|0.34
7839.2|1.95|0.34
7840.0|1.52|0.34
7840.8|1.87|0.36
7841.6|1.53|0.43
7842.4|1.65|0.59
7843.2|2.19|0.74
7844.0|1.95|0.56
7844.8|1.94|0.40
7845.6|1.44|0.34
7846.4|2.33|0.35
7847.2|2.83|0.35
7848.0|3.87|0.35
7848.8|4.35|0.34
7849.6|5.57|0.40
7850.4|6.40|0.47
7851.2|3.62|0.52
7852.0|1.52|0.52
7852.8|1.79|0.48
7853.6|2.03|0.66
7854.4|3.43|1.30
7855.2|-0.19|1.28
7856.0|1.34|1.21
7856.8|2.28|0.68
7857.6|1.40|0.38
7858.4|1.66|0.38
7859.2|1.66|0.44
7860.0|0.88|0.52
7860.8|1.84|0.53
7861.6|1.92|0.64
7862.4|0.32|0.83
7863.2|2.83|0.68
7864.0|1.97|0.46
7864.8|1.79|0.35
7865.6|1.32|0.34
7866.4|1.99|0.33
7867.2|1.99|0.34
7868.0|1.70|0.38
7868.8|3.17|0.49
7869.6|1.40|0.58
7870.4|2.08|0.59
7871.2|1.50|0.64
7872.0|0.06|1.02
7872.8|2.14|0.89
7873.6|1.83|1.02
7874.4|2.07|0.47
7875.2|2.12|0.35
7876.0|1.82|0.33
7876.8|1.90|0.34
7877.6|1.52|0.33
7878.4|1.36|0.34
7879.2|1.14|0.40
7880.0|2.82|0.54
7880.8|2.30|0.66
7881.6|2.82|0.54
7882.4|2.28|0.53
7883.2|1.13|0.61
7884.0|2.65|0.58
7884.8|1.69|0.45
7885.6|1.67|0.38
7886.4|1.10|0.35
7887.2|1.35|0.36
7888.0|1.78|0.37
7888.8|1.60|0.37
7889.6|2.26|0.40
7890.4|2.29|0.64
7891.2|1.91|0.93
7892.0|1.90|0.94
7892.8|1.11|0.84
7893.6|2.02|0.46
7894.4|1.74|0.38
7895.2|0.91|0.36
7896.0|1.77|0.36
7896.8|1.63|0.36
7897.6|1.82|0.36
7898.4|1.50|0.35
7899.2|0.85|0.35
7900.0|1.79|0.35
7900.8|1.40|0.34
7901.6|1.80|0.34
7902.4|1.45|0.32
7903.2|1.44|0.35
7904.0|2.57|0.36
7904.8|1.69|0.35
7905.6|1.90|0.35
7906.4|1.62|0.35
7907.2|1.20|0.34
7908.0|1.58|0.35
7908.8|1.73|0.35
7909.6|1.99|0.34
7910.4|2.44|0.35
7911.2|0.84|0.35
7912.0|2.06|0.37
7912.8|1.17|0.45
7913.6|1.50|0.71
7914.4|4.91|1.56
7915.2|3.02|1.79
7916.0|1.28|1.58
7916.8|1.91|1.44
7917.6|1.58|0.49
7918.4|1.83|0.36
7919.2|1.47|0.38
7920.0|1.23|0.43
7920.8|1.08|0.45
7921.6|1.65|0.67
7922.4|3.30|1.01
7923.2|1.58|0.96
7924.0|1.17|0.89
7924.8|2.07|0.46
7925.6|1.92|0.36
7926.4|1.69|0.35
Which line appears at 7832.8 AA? [S II] 6716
